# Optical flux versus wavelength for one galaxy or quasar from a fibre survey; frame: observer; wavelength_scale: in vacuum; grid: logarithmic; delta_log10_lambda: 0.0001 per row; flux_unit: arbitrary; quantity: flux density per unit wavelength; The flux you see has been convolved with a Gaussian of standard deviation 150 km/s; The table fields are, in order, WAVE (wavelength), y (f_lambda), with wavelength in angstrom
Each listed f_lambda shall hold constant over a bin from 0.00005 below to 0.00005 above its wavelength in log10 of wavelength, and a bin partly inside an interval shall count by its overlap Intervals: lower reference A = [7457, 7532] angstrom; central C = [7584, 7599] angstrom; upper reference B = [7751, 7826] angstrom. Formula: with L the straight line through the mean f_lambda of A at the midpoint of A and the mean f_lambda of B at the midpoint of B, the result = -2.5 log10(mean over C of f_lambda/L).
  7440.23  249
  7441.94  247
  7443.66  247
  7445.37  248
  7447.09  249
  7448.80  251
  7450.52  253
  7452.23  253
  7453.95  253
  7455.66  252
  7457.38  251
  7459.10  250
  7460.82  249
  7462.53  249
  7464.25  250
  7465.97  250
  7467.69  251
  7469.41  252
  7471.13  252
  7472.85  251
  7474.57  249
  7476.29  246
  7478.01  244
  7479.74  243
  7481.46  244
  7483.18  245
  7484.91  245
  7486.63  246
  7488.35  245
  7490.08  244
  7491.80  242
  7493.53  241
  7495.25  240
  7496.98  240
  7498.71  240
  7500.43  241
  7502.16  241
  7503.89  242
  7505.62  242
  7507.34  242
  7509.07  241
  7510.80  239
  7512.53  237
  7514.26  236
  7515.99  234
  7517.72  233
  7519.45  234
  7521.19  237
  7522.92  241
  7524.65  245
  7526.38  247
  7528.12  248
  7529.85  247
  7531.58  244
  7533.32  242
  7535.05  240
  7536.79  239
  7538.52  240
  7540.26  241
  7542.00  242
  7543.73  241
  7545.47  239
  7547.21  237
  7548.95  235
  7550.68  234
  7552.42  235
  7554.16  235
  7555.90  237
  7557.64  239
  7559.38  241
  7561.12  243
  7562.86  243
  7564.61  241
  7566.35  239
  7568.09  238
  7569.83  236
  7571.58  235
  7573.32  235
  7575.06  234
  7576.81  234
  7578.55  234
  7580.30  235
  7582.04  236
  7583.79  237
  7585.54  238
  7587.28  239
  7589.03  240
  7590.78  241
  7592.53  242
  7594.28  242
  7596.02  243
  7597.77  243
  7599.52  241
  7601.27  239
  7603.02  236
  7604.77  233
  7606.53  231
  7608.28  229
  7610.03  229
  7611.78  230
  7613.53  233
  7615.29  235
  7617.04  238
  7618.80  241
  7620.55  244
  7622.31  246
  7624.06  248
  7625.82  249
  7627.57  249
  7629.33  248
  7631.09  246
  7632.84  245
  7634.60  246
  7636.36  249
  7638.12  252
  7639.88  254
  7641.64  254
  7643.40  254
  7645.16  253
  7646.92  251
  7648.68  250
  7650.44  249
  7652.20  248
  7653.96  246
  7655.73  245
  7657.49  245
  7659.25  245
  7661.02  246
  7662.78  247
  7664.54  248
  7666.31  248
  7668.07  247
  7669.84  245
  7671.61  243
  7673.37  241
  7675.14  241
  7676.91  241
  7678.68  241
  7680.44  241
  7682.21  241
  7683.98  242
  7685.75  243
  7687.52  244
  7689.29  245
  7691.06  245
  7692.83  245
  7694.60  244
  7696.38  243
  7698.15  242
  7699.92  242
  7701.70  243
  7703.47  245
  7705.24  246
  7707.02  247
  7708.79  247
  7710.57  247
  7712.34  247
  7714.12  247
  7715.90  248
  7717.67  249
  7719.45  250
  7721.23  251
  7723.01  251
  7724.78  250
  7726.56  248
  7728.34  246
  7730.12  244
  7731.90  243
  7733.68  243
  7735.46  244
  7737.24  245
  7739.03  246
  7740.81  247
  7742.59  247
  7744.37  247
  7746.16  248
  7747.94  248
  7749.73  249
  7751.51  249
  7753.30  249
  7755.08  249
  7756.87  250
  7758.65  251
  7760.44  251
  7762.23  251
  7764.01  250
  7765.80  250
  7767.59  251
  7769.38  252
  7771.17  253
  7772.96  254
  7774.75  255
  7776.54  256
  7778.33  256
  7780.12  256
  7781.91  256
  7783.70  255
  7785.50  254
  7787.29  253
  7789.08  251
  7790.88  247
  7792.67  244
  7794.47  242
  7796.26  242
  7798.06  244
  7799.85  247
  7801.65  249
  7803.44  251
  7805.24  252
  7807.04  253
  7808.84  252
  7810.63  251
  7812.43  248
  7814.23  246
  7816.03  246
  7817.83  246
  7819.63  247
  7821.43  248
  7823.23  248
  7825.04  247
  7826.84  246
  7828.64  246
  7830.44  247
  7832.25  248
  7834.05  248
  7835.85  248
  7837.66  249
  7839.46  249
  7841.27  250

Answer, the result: 0.02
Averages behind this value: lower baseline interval 244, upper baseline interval 250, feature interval 241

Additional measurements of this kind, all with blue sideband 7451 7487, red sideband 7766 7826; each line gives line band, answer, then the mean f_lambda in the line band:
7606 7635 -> 0.040 mag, 240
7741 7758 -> 0.006 mag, 248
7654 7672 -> 0.016 mag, 246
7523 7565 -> 0.038 mag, 241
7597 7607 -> 0.054 mag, 237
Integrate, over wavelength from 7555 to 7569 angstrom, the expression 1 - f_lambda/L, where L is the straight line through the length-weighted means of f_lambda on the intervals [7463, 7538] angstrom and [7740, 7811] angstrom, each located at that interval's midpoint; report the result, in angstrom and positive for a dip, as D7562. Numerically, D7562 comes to 0.3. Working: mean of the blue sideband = 243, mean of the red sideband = 250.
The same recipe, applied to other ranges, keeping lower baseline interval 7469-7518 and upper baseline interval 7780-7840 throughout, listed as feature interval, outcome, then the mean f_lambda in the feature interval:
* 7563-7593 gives 0.8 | 237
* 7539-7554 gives 0.4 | 238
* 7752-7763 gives -0.1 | 250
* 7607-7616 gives 0.5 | 231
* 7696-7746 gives 0.1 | 246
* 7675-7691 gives 0.3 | 242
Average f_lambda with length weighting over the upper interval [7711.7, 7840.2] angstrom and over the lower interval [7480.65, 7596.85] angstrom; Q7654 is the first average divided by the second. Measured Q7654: 1.04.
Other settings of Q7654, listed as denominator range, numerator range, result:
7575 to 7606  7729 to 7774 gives 1.04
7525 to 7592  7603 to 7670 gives 1.02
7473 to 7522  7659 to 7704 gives 1.01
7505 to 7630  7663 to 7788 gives 1.04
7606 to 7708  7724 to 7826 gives 1.02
